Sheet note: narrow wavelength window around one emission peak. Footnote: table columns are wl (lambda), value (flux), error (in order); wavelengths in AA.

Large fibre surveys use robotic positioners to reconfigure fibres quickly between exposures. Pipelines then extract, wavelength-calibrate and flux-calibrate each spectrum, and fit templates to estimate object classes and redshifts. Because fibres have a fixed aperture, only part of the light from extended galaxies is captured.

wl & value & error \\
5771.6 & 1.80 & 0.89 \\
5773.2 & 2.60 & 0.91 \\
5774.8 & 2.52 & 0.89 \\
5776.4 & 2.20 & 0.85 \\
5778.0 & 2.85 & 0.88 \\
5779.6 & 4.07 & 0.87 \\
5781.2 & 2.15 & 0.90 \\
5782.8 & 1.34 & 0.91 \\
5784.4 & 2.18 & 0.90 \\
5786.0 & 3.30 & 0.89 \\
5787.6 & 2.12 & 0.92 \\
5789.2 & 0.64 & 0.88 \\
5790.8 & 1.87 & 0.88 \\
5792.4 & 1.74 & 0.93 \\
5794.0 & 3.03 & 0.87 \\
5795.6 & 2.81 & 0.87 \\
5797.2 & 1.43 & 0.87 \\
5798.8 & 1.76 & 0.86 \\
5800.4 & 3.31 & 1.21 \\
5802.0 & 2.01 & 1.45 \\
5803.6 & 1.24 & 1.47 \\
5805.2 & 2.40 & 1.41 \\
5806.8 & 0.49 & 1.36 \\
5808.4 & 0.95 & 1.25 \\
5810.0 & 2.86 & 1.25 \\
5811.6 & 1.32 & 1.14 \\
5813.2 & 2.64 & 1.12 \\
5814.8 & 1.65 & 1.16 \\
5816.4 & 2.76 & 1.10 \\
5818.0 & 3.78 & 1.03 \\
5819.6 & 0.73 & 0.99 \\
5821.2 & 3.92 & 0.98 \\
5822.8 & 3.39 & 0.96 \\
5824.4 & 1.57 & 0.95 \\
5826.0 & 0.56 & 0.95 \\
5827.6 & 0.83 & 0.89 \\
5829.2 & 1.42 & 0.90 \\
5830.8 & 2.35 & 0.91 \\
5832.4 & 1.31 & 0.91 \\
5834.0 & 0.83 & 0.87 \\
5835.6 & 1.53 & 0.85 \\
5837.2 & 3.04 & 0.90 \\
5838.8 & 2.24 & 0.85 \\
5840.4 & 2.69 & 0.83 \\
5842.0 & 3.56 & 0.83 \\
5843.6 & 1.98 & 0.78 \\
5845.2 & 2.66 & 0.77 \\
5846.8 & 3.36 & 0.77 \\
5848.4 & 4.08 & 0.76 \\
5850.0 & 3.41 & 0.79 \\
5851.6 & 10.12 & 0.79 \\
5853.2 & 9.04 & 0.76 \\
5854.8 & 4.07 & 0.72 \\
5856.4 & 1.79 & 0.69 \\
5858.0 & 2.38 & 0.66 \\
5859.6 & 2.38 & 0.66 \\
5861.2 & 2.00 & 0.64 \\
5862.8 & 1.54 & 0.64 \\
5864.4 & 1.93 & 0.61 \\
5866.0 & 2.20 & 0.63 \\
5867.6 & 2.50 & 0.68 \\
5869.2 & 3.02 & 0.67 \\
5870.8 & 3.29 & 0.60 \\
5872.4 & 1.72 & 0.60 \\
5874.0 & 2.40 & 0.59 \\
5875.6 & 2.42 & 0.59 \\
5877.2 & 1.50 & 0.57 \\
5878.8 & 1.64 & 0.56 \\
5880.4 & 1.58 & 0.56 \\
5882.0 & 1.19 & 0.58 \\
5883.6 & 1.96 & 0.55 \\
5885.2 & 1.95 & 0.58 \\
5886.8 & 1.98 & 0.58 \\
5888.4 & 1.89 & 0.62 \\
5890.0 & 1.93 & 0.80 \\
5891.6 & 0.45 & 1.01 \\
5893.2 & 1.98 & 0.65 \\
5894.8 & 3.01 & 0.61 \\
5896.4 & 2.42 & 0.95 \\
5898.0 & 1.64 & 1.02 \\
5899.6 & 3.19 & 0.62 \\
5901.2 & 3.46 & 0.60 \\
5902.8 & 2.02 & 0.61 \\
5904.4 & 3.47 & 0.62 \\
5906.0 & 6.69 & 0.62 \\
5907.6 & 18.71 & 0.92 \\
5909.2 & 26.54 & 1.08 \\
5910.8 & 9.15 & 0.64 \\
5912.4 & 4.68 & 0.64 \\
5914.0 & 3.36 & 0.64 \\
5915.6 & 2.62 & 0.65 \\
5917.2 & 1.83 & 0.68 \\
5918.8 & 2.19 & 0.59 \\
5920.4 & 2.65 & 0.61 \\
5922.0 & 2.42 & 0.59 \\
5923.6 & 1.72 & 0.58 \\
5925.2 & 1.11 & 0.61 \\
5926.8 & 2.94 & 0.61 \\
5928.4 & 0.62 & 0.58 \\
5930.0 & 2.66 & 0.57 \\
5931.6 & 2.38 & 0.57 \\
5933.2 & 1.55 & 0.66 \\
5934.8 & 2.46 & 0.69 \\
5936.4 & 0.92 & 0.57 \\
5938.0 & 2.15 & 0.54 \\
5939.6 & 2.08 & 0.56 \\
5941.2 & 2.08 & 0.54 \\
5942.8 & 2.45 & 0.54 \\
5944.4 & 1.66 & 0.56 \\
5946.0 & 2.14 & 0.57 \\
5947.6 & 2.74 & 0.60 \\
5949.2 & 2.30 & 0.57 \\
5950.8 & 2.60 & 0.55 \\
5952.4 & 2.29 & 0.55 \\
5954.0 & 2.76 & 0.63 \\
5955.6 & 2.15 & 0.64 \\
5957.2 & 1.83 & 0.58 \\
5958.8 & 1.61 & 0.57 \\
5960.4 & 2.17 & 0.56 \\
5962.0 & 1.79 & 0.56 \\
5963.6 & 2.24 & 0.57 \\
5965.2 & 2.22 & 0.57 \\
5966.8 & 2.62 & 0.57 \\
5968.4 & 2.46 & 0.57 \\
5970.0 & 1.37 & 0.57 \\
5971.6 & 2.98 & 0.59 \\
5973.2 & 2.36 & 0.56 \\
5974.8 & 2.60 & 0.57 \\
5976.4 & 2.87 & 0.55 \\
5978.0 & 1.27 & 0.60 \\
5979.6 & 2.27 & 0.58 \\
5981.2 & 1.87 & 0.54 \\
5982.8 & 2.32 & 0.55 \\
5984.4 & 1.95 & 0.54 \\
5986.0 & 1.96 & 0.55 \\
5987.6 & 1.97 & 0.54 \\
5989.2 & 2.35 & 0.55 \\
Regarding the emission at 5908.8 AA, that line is [O III] 5007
